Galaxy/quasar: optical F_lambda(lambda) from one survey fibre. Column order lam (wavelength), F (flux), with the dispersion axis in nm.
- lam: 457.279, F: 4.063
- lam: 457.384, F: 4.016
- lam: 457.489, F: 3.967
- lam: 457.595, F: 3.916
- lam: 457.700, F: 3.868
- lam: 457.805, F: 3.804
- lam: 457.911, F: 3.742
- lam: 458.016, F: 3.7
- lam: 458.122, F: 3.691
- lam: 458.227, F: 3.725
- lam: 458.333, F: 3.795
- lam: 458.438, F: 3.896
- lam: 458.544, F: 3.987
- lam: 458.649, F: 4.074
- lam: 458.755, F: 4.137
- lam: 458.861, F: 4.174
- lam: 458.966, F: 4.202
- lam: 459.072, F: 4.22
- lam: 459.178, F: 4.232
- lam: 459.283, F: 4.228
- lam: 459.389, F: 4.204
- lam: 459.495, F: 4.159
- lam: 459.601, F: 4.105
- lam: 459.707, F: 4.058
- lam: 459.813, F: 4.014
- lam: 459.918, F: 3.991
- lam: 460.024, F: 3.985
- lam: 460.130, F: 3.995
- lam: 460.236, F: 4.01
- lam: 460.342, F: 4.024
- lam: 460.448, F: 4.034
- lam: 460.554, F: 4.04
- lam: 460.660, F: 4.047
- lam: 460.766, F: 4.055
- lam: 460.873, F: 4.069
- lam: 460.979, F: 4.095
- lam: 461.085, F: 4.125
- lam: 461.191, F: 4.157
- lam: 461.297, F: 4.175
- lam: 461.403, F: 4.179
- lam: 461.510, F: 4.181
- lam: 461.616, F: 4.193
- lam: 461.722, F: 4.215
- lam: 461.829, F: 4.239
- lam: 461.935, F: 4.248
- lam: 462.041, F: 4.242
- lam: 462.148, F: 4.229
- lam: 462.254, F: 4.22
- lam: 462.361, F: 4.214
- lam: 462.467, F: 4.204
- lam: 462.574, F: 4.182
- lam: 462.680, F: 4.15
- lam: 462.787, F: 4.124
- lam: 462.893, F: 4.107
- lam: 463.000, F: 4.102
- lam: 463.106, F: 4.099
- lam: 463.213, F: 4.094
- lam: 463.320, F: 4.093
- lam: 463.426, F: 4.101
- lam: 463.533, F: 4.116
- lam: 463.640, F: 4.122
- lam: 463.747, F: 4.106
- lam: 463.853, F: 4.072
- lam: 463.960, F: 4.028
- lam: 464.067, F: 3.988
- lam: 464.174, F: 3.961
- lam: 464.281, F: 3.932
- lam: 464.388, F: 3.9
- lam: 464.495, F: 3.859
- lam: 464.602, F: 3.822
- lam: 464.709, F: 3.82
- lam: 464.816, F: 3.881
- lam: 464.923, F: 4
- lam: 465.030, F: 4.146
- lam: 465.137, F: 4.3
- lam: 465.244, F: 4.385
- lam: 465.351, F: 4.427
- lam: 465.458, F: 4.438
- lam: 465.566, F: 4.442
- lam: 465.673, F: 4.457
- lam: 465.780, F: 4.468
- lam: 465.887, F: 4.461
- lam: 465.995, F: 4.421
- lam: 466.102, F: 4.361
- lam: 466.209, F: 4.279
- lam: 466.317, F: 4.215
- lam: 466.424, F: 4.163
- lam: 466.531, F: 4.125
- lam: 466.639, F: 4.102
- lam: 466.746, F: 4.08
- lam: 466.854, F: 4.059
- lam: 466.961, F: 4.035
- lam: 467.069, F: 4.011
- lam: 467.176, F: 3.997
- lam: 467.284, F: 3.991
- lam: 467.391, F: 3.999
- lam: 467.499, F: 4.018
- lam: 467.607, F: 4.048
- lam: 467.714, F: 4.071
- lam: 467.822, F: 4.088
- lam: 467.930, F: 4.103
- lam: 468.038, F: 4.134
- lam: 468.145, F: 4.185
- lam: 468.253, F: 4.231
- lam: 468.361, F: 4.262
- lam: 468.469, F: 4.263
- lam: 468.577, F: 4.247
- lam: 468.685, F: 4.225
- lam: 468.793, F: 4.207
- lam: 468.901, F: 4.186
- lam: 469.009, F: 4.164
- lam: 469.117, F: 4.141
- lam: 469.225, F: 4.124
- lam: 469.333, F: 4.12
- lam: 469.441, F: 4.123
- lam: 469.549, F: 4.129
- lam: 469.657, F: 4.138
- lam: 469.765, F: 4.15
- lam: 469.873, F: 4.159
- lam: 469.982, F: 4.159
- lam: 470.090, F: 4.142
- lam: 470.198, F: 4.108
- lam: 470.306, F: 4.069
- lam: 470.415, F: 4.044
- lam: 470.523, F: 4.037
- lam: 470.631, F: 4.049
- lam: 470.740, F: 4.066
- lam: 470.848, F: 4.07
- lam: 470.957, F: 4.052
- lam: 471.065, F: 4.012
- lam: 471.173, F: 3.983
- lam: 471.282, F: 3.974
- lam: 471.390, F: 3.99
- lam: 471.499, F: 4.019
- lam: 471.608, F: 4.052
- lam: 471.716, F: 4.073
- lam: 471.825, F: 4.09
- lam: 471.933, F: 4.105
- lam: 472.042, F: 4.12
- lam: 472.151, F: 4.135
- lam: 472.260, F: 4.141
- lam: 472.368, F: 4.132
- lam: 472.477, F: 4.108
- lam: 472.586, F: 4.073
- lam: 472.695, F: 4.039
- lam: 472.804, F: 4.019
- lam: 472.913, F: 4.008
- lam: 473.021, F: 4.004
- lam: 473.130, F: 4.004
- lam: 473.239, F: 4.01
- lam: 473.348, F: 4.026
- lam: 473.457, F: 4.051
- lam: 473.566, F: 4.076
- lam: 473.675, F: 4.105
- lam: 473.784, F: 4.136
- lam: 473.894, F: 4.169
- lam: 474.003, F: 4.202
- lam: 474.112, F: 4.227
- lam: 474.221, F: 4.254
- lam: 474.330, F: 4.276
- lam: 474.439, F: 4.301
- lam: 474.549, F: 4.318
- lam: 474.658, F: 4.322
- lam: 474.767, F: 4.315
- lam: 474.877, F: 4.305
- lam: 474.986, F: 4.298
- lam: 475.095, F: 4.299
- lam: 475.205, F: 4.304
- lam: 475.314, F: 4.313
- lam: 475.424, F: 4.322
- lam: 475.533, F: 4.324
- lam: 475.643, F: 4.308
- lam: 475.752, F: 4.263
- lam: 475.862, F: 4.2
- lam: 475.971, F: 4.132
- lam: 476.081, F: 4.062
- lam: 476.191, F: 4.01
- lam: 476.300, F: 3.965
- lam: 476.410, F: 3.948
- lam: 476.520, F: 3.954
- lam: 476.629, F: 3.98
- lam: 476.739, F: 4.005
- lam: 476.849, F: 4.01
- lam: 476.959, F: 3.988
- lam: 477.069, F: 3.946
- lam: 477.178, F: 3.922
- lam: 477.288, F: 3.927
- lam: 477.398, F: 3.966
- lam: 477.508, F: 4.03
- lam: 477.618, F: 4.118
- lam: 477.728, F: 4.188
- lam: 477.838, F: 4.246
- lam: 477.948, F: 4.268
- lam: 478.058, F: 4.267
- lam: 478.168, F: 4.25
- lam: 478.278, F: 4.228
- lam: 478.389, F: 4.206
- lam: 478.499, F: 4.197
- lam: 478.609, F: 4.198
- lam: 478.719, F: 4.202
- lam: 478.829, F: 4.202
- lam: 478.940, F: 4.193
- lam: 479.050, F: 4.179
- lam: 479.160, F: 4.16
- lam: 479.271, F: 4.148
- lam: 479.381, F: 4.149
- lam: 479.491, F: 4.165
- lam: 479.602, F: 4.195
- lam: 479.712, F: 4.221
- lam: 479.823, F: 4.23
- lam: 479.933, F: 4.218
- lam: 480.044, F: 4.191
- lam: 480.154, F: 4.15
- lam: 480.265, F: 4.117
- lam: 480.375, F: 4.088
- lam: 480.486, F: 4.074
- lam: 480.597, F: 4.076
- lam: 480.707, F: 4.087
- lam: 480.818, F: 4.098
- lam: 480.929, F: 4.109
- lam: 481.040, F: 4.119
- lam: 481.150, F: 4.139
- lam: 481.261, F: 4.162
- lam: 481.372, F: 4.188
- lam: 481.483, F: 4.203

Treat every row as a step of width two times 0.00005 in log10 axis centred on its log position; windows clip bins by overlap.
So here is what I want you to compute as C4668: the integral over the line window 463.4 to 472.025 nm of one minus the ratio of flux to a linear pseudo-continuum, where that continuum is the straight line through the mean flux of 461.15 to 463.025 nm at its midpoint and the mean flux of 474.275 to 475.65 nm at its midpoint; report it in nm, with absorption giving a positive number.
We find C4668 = 0.24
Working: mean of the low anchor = 4.19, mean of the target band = 4.12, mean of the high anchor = 4.31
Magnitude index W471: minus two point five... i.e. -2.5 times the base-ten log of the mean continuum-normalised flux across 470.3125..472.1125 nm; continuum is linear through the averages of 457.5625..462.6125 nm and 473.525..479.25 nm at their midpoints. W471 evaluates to 0.02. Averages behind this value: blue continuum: 4.07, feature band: 4.05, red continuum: 4.16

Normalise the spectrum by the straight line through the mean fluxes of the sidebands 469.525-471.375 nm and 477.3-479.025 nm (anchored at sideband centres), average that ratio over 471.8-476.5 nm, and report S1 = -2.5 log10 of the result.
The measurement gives -0.01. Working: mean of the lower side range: 4.08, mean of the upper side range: 4.18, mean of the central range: 4.16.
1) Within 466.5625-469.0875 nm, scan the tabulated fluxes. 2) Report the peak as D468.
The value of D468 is 4.263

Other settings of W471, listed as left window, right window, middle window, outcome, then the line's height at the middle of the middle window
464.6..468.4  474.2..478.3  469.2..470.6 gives 0.014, 4.17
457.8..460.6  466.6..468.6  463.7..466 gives -0.020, 4.07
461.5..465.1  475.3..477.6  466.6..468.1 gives 0.007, 4.08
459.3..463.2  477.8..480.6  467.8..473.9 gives 0.015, 4.16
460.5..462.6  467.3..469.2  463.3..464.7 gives 0.042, 4.16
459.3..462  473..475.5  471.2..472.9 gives 0.032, 4.19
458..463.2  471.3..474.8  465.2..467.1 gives -0.044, 4.11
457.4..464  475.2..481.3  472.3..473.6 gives 0.018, 4.12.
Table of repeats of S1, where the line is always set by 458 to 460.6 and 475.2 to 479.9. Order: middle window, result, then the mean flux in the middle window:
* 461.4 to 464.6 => -0.015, 4.11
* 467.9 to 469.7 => -0.023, 4.18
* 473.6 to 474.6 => -0.025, 4.22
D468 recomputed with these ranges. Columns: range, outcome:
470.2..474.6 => 4.318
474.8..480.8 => 4.324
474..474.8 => 4.322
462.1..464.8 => 4.229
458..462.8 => 4.248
